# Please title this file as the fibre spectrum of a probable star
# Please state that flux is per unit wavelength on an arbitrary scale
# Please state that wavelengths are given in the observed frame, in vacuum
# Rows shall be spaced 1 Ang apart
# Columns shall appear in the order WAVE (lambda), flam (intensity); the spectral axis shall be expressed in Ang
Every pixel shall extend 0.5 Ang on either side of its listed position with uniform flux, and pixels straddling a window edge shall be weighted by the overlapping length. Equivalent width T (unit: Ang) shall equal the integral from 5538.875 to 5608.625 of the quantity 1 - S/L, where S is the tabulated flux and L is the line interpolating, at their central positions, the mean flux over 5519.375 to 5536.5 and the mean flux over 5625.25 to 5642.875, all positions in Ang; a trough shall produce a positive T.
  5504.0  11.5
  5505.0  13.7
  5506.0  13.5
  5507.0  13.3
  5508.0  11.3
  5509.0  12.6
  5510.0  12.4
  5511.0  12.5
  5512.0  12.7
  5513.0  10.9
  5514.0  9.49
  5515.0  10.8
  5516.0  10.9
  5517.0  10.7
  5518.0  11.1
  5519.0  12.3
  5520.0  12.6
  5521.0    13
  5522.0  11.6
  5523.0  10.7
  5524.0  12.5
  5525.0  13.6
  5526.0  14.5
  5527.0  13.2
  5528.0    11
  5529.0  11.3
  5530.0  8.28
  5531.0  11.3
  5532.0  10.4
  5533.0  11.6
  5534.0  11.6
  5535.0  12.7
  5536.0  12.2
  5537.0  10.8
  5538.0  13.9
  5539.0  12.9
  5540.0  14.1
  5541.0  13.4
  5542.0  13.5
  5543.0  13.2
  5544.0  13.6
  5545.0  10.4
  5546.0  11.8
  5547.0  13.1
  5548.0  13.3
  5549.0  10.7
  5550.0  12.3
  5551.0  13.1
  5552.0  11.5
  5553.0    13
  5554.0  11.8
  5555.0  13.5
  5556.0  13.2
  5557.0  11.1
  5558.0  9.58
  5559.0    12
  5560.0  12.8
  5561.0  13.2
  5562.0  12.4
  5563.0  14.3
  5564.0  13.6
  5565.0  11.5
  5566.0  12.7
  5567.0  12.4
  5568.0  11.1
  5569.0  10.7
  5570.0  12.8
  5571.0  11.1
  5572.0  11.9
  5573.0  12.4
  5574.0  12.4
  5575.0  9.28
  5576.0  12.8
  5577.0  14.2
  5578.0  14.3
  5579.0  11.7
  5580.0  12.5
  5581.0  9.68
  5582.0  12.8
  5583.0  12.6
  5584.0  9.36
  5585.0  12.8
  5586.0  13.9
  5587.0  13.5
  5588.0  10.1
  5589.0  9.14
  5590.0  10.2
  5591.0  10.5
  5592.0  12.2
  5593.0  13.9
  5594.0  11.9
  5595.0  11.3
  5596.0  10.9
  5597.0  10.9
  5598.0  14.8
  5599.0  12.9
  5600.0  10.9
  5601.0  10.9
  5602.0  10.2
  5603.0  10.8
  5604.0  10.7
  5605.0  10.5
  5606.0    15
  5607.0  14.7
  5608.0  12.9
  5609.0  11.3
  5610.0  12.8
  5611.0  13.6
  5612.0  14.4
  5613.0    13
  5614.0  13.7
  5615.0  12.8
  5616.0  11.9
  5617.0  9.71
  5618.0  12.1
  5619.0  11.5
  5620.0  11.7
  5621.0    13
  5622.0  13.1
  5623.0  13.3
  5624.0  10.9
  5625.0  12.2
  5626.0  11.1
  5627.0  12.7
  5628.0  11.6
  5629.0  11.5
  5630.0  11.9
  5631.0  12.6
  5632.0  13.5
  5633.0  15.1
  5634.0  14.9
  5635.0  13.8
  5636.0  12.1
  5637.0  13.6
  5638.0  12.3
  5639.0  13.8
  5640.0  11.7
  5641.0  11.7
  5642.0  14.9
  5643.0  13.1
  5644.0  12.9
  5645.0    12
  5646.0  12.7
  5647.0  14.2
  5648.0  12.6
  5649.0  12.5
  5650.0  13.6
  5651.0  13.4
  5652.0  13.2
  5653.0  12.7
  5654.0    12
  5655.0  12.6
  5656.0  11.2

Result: 0.9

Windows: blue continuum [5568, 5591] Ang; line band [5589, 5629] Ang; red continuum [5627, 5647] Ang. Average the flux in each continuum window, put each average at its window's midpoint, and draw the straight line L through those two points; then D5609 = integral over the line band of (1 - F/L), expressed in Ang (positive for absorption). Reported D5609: 1.01 Ang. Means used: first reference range 11.8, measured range 12.1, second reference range 13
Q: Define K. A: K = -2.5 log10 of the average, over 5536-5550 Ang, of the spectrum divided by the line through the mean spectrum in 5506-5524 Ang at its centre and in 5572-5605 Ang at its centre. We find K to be -0.08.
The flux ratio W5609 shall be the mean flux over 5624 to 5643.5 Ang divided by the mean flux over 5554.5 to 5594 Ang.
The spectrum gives 1.06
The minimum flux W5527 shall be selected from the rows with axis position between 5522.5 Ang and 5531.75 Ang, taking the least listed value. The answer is 8.28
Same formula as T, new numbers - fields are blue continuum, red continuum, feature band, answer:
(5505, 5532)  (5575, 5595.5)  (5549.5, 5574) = -0.8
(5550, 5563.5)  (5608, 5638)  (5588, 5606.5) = 1.5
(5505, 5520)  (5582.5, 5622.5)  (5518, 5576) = -1.3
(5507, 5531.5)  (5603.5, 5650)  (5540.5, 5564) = -0.9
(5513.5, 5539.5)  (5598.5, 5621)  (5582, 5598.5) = 0.4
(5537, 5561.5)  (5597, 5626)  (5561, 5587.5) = 0.3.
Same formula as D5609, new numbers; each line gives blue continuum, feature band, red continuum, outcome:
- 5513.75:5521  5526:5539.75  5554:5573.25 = -0.2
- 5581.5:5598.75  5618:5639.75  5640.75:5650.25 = 0.0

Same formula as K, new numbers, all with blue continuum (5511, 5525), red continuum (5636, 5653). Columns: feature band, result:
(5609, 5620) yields 0.02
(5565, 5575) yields 0.03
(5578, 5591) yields 0.07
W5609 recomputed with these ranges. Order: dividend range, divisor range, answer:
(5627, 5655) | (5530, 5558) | 1.06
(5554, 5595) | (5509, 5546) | 1.00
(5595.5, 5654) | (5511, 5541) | 1.06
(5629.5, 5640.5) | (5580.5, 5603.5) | 1.14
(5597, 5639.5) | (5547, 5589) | 1.03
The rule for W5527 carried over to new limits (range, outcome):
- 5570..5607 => 9.14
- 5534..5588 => 9.28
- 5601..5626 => 9.71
